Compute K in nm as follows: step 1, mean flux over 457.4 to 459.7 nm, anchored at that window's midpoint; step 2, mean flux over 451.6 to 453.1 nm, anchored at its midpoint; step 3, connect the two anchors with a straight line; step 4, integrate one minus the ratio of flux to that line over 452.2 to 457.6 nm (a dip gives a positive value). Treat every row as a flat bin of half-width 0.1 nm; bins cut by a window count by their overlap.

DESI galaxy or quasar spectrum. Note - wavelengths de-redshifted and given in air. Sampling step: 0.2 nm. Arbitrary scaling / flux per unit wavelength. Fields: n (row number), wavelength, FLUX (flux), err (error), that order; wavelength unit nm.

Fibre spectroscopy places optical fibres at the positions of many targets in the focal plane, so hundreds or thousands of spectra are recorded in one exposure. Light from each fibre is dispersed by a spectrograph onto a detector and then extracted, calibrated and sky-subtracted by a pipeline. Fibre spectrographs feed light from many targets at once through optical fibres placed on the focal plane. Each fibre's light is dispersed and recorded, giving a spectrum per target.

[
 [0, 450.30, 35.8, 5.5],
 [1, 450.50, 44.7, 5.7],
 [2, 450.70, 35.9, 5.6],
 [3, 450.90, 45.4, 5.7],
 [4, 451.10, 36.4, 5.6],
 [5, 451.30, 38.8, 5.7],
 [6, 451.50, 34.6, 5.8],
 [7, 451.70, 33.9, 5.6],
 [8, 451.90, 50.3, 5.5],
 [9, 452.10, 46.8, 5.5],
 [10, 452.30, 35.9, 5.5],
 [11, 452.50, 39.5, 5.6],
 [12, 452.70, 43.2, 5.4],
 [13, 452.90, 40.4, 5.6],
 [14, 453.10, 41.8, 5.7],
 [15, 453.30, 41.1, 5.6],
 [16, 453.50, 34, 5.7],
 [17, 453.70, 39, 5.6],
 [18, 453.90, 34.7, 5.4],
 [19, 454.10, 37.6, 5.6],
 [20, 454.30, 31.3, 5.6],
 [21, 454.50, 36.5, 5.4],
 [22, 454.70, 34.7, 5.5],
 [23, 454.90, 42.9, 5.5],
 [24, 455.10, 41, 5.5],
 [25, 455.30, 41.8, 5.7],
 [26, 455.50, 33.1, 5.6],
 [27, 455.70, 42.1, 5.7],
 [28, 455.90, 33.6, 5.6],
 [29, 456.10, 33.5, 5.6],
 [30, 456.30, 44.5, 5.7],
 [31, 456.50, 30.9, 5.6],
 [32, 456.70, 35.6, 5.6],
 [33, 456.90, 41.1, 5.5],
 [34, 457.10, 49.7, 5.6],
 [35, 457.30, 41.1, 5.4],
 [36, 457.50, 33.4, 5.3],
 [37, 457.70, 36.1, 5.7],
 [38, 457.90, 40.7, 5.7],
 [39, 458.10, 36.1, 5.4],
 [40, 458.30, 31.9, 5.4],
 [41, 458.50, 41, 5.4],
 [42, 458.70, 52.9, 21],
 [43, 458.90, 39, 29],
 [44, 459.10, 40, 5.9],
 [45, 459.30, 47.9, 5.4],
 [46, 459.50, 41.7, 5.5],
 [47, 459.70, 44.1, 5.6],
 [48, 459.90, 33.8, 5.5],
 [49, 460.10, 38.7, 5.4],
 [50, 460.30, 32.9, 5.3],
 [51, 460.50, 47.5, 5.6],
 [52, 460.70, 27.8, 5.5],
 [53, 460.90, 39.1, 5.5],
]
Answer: 0.35 nm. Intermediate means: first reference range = 41.5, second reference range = 40.2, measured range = 38.3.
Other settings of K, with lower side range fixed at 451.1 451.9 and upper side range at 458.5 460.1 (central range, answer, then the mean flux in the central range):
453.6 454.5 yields 0.080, 35.7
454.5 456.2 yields 0.095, 37.8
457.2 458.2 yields 0.095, 37.5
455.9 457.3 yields 0.063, 38.9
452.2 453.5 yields -0.045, 39.8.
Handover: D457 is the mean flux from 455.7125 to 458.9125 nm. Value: 38.9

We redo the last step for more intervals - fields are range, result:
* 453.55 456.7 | 37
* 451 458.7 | 38.6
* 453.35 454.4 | 35.6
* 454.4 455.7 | 38.6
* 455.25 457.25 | 38.6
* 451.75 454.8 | 39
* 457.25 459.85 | 40.3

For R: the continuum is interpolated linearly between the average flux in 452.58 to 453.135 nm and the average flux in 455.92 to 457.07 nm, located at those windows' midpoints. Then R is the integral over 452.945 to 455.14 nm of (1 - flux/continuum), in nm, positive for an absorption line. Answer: 0.15 nm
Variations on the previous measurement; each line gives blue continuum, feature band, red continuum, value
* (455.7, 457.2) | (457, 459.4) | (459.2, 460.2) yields -0.05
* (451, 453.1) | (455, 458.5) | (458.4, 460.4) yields 0.23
